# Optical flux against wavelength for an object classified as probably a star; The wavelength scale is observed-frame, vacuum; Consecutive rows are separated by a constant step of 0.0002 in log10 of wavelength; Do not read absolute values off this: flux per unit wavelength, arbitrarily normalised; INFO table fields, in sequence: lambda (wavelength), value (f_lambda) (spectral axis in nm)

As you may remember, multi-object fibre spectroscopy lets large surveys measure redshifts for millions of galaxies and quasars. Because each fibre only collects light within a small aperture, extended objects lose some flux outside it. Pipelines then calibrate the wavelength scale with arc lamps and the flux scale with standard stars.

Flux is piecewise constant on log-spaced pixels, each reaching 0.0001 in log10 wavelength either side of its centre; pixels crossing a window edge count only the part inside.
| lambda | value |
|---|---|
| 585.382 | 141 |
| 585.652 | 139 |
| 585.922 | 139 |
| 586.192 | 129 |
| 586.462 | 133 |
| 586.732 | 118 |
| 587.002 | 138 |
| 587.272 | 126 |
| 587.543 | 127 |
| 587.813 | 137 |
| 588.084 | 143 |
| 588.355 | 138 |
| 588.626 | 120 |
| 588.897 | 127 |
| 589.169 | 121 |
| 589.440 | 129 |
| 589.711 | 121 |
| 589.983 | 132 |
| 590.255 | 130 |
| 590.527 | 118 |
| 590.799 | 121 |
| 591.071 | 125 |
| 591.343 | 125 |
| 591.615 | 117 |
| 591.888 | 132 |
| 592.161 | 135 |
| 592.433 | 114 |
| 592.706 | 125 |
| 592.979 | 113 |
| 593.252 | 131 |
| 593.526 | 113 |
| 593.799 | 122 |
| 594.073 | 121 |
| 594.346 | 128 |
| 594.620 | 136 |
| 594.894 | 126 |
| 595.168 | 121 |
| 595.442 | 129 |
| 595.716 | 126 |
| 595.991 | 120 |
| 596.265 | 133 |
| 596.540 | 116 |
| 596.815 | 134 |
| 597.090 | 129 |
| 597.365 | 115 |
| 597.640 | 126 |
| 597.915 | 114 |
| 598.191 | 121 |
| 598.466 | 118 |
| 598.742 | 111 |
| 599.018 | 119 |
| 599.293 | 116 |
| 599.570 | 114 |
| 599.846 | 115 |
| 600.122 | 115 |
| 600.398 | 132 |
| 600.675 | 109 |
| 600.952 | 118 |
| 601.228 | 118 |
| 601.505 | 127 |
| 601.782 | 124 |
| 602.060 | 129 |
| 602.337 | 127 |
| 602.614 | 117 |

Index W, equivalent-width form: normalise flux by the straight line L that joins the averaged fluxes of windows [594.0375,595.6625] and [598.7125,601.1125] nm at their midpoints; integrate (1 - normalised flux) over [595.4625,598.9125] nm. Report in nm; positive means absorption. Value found 0.01 nm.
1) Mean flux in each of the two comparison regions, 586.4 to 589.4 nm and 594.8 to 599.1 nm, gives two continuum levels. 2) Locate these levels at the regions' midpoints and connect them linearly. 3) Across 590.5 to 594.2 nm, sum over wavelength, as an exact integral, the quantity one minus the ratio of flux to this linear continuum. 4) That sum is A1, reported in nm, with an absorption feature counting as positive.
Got 0.11 nm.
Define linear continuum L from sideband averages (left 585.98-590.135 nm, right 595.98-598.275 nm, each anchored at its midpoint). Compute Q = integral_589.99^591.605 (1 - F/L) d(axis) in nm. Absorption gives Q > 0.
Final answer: 0.05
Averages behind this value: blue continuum 129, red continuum 123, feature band 124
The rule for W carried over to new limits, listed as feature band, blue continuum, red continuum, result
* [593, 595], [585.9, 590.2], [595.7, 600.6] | -0.01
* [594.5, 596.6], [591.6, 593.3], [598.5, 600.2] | -0.11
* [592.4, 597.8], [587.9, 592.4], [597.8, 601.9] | -0.07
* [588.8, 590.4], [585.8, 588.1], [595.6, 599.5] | 0.03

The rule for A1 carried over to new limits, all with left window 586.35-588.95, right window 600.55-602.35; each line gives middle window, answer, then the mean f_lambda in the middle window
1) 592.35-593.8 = 0.09 nm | 120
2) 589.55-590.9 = 0.05 nm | 125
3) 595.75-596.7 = 0.01 nm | 124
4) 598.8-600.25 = 0.09 nm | 116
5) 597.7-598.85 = 0.06 nm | 117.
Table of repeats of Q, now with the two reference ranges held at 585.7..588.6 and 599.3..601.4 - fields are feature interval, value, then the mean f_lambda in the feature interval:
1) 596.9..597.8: -0.02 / 124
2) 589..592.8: 0.10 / 125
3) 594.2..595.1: -0.04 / 129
